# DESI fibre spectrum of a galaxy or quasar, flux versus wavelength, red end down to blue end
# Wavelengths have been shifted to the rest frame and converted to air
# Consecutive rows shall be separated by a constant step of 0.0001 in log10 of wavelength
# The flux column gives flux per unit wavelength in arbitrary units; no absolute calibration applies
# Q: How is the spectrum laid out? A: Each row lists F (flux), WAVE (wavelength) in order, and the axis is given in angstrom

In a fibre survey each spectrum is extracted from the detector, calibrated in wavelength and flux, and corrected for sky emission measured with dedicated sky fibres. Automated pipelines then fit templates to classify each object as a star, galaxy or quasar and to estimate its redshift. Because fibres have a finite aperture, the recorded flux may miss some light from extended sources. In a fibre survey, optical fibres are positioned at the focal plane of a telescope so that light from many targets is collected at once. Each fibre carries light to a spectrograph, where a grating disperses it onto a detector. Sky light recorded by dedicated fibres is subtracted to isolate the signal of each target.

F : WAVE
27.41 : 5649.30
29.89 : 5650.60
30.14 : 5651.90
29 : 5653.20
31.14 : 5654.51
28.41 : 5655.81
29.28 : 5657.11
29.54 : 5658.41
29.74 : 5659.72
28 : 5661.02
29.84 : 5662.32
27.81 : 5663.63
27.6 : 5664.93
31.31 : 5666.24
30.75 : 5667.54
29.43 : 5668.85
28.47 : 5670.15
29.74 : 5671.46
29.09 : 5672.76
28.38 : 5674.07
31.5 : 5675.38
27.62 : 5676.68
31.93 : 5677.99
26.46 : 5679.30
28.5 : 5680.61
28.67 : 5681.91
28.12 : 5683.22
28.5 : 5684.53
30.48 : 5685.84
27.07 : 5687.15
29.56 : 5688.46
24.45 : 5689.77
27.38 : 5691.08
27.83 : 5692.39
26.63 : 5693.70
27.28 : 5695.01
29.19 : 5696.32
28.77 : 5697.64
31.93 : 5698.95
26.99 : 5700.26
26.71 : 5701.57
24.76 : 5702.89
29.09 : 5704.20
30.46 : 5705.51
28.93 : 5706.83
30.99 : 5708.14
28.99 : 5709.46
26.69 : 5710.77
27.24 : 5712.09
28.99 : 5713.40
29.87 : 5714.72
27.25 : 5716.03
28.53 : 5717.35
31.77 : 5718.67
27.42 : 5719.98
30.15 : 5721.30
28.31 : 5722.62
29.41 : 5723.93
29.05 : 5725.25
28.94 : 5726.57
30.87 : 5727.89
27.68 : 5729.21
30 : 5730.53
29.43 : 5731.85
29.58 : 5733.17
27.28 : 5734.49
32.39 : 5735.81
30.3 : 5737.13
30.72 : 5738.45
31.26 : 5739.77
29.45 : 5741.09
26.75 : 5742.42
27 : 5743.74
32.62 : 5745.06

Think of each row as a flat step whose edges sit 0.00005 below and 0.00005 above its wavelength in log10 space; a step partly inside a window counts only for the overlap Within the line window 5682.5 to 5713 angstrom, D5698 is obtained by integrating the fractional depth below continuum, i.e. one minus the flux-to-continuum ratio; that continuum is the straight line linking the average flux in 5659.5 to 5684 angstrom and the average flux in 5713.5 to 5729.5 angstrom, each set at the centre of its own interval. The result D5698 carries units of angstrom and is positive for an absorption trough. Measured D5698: 0.97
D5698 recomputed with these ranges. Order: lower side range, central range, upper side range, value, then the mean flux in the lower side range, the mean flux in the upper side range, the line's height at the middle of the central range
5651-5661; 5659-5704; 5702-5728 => 1.0 angstrom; 29.5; 28.8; 29.2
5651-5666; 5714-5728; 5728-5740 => 0.3 angstrom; 29.2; 29.9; 29.7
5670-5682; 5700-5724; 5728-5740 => 0.8 angstrom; 29.1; 29.9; 29.6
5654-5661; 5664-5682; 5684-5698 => -0.3 angstrom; 29.5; 27.9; 28.7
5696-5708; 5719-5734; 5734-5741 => 0.3 angstrom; 28.6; 30.4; 29.9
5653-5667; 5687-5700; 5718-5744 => 0.6 angstrom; 29.3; 29.4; 29.3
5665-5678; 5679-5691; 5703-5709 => 0.6 angstrom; 29.6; 29.4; 29.5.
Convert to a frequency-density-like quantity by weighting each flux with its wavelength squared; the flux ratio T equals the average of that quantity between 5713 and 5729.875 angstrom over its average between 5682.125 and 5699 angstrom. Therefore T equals 1.05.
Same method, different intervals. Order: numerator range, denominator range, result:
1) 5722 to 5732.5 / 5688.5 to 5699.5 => 1.06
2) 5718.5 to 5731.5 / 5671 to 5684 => 1.03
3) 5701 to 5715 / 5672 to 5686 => 0.99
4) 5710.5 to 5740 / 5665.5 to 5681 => 1.01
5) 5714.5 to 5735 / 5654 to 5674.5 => 1.01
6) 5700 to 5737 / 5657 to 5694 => 1.02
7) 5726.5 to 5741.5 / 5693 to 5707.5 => 1.07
